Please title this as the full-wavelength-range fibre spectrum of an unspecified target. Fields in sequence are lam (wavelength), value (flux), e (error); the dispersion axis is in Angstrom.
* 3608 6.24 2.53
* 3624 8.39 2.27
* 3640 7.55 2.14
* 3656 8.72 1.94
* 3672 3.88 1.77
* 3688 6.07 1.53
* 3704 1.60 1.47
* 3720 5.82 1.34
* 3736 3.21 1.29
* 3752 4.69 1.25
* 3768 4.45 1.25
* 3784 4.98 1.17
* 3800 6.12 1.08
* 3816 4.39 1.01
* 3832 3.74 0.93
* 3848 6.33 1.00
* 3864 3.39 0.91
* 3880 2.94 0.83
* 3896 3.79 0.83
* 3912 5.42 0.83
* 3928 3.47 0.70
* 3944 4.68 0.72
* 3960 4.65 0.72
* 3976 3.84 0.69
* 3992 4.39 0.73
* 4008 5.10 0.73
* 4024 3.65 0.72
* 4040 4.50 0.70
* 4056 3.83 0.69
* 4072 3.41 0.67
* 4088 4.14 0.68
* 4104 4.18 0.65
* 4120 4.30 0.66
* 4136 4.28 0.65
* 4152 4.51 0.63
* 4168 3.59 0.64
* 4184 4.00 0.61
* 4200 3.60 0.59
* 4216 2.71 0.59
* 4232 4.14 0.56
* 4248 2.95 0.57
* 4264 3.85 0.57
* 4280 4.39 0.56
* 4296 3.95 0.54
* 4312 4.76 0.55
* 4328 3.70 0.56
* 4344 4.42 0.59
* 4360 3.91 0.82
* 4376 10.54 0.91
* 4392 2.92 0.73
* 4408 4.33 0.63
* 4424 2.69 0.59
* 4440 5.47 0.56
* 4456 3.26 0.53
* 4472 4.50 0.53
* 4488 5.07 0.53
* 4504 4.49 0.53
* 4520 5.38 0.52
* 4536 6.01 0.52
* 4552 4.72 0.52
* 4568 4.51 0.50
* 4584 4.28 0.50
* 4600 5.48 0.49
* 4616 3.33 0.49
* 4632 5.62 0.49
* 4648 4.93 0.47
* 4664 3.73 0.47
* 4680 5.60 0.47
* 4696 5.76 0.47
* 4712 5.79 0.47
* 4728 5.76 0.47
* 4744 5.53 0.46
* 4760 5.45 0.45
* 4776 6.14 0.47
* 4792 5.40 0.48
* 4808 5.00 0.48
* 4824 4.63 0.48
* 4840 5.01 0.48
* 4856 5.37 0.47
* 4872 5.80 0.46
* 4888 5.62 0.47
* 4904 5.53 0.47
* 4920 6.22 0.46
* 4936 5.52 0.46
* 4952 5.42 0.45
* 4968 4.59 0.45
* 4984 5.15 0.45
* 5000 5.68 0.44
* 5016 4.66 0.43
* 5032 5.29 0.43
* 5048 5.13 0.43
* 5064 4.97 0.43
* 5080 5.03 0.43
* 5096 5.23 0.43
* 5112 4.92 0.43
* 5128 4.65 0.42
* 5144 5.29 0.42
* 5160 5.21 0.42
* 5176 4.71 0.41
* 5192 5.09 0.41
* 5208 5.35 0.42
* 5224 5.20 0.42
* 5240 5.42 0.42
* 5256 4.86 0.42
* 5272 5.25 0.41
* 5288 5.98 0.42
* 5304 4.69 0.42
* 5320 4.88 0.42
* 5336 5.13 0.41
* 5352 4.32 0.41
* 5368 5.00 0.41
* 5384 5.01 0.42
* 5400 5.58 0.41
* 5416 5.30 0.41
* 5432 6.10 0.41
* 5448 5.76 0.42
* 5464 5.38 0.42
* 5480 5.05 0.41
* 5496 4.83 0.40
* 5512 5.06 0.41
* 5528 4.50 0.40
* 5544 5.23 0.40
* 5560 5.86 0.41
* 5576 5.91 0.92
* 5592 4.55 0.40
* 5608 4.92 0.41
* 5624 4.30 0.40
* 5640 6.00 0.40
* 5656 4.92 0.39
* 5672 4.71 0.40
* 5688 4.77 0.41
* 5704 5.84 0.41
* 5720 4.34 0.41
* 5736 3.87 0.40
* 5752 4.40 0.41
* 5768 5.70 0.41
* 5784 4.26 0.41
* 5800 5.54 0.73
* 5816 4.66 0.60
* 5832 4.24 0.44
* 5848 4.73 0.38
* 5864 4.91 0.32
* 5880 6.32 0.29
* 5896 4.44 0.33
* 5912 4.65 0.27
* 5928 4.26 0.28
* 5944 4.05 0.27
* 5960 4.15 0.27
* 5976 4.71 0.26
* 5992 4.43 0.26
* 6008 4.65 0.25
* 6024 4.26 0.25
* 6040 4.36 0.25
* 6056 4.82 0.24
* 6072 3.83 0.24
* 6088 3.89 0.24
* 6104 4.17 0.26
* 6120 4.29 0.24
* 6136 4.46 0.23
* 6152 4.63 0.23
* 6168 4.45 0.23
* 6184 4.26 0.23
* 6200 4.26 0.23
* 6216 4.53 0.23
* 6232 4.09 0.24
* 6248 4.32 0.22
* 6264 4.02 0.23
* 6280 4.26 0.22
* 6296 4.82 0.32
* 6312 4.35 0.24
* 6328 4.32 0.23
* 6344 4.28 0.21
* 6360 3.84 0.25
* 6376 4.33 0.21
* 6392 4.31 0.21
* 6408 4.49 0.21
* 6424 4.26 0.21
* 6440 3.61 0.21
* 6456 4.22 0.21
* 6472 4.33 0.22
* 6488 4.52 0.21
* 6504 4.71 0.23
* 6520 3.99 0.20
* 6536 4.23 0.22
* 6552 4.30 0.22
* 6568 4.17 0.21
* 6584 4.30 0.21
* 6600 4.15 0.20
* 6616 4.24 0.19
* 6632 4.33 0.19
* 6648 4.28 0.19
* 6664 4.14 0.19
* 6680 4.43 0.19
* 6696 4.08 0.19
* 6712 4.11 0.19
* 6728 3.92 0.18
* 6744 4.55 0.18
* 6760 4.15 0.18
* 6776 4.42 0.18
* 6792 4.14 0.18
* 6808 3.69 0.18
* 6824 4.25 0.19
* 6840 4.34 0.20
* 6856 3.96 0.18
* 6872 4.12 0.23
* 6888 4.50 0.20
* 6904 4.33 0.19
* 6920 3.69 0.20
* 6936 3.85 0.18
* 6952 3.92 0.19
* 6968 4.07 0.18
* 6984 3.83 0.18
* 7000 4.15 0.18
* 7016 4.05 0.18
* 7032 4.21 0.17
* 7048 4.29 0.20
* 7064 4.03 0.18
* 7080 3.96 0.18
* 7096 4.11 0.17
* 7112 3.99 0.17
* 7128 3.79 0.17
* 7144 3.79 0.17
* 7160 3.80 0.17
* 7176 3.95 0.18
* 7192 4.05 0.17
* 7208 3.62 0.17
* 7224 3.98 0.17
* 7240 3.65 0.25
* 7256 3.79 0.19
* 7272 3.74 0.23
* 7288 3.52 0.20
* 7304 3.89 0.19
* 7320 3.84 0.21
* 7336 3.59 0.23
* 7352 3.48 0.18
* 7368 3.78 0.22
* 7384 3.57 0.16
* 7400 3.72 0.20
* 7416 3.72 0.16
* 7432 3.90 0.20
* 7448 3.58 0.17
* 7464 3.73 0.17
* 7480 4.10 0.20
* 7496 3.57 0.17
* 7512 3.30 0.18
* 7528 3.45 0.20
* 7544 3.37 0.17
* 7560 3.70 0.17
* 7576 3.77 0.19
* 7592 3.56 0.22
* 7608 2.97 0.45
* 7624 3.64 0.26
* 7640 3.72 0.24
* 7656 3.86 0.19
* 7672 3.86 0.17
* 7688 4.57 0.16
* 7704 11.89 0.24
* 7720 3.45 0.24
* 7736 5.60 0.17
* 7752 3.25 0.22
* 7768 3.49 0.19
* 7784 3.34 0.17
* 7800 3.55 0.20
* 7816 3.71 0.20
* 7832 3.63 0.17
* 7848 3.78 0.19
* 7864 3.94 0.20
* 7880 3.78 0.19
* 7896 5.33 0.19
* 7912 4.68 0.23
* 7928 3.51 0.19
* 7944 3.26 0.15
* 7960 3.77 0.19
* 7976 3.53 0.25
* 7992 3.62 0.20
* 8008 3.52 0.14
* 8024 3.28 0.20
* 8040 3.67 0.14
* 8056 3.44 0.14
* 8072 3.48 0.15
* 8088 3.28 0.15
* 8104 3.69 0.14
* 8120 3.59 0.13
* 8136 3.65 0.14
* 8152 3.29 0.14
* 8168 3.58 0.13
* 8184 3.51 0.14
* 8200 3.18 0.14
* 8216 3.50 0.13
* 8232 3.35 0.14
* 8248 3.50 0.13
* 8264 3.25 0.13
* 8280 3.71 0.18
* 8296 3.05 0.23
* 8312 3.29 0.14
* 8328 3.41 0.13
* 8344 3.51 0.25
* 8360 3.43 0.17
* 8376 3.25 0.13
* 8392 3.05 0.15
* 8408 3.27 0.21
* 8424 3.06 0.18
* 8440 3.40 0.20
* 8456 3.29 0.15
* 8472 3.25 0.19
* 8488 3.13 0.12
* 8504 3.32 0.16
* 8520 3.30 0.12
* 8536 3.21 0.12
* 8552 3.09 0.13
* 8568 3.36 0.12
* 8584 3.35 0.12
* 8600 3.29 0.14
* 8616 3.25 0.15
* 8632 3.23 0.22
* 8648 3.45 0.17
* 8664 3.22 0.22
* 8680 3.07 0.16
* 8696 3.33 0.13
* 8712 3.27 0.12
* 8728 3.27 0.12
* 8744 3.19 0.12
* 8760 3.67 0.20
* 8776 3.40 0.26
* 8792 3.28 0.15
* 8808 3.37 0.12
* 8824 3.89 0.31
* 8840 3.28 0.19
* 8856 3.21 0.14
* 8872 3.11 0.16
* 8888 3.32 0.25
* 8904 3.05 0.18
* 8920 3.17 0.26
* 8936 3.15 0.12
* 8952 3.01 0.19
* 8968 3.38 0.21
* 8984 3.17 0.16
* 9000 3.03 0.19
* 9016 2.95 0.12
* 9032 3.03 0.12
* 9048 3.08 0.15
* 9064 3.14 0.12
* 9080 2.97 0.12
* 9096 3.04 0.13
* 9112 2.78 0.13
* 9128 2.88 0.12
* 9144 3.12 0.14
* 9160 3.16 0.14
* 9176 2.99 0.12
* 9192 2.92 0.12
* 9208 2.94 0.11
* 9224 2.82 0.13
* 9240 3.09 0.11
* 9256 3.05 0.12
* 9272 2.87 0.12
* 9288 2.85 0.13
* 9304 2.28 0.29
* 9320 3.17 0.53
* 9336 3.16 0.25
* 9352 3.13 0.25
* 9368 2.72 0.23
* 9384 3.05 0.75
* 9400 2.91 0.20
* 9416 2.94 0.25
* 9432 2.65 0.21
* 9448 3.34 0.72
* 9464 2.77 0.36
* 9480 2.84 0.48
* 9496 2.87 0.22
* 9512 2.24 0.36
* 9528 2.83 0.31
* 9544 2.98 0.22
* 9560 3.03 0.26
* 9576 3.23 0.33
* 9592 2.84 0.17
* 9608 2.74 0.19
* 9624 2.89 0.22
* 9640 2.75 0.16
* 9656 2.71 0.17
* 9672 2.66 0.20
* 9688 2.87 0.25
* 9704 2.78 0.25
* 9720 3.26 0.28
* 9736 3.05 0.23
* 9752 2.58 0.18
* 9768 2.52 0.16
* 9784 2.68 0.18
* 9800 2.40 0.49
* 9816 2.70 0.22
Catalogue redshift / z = 0.17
